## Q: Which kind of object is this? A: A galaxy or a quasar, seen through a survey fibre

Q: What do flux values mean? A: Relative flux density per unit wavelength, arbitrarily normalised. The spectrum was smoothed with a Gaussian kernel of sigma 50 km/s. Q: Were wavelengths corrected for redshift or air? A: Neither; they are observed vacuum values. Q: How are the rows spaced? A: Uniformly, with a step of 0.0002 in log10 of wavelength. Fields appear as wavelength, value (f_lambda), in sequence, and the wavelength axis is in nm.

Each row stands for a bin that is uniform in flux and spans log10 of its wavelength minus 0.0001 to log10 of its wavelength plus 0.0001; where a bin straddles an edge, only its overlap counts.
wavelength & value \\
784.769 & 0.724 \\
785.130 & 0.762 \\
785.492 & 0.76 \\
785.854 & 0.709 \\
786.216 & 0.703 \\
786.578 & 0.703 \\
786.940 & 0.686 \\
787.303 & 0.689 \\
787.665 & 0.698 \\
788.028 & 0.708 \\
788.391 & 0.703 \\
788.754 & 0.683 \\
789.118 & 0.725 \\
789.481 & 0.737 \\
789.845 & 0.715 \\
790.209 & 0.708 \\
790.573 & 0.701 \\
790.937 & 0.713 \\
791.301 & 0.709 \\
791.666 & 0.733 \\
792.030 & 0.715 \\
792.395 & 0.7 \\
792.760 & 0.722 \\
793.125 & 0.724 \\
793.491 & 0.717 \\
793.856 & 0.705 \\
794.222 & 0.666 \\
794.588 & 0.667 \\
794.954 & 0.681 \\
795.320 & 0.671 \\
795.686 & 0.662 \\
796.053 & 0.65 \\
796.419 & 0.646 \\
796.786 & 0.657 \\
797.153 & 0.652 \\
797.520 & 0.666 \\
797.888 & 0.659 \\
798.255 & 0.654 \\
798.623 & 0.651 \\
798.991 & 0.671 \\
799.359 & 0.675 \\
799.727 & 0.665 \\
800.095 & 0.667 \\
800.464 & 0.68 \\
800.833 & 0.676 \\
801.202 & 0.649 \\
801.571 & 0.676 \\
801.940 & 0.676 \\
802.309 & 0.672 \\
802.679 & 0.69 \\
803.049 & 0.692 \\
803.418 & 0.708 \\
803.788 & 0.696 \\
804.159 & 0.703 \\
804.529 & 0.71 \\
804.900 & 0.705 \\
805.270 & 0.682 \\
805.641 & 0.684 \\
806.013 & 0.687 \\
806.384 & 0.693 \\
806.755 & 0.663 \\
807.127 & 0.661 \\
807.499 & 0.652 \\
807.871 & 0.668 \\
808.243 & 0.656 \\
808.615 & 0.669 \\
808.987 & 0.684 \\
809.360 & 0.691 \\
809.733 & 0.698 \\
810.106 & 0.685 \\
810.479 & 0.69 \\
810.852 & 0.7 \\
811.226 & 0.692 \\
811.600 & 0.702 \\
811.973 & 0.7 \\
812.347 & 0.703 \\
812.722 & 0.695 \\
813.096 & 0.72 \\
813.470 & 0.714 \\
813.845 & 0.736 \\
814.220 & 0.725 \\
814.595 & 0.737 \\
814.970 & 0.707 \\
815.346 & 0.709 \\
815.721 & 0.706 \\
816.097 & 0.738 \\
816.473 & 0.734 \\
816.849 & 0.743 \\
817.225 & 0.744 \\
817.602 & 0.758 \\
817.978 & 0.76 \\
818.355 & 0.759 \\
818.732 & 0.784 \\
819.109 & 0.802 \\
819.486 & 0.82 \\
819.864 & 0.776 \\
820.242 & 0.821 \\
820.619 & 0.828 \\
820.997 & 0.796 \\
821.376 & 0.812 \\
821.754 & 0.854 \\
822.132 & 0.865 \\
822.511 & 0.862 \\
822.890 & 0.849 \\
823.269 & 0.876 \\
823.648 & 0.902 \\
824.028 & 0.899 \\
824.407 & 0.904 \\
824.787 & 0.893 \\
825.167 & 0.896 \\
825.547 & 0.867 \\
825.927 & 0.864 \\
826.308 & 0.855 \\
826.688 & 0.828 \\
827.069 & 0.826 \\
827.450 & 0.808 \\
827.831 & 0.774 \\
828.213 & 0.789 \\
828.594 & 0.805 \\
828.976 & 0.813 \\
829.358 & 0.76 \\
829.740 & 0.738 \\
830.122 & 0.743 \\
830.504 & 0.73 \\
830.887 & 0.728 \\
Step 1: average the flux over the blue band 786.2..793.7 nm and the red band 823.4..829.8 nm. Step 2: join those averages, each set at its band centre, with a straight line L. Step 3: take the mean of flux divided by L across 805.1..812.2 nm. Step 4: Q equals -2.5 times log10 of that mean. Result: 0.14 mag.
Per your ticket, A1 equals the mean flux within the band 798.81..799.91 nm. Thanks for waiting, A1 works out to 0.67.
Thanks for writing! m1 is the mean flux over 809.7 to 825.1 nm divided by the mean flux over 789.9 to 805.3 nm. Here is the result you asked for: 1.13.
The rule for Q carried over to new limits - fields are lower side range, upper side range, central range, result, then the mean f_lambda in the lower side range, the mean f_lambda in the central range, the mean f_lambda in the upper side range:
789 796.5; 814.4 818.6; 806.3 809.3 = 0.085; 0.699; 0.668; 0.737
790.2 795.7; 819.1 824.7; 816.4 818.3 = 0.103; 0.701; 0.749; 0.847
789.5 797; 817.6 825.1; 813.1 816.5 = 0.113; 0.694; 0.722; 0.834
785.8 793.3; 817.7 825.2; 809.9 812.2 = 0.145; 0.709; 0.695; 0.836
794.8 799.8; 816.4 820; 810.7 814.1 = 0.048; 0.661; 0.707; 0.769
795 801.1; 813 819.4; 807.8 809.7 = 0.052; 0.663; 0.676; 0.741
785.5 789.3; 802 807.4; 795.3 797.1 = 0.064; 0.703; 0.656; 0.688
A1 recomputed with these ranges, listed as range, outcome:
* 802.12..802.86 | 0.681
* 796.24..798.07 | 0.656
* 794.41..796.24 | 0.666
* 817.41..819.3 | 0.773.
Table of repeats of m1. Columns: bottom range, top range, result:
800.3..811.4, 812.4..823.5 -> 1.13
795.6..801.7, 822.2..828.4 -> 1.29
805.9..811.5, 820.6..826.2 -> 1.27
